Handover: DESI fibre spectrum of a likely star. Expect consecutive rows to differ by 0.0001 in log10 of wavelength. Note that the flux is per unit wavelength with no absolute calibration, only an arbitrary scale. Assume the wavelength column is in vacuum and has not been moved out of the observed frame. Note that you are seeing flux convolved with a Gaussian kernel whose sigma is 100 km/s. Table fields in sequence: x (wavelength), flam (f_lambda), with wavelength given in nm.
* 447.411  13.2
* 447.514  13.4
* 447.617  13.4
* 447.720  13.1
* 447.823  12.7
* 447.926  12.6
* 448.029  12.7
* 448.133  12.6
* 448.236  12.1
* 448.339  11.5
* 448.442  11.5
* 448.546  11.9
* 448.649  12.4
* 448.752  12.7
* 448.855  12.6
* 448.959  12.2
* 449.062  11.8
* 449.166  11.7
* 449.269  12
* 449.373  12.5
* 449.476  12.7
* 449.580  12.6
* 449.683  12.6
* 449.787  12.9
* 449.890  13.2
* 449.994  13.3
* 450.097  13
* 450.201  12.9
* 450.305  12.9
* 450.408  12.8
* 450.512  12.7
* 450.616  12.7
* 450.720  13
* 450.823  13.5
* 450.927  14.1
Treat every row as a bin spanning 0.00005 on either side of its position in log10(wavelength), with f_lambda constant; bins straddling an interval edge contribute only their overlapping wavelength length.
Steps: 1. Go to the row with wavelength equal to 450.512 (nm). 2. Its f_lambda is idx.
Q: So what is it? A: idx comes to 12.7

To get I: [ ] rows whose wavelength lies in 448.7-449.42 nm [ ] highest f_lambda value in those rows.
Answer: 12.7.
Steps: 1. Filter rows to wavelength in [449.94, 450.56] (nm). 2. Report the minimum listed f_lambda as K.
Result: 12.7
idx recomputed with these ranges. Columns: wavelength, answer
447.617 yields 13.4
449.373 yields 12.5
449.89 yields 13.2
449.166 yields 11.7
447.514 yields 13.4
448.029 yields 12.7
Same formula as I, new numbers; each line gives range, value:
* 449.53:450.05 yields 13.3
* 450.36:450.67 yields 12.8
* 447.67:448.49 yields 13.1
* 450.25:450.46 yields 12.9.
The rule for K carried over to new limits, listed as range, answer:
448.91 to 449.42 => 11.7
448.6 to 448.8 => 12.4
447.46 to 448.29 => 12.1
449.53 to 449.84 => 12.6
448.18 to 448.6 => 11.5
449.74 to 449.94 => 12.9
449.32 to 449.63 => 12.5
